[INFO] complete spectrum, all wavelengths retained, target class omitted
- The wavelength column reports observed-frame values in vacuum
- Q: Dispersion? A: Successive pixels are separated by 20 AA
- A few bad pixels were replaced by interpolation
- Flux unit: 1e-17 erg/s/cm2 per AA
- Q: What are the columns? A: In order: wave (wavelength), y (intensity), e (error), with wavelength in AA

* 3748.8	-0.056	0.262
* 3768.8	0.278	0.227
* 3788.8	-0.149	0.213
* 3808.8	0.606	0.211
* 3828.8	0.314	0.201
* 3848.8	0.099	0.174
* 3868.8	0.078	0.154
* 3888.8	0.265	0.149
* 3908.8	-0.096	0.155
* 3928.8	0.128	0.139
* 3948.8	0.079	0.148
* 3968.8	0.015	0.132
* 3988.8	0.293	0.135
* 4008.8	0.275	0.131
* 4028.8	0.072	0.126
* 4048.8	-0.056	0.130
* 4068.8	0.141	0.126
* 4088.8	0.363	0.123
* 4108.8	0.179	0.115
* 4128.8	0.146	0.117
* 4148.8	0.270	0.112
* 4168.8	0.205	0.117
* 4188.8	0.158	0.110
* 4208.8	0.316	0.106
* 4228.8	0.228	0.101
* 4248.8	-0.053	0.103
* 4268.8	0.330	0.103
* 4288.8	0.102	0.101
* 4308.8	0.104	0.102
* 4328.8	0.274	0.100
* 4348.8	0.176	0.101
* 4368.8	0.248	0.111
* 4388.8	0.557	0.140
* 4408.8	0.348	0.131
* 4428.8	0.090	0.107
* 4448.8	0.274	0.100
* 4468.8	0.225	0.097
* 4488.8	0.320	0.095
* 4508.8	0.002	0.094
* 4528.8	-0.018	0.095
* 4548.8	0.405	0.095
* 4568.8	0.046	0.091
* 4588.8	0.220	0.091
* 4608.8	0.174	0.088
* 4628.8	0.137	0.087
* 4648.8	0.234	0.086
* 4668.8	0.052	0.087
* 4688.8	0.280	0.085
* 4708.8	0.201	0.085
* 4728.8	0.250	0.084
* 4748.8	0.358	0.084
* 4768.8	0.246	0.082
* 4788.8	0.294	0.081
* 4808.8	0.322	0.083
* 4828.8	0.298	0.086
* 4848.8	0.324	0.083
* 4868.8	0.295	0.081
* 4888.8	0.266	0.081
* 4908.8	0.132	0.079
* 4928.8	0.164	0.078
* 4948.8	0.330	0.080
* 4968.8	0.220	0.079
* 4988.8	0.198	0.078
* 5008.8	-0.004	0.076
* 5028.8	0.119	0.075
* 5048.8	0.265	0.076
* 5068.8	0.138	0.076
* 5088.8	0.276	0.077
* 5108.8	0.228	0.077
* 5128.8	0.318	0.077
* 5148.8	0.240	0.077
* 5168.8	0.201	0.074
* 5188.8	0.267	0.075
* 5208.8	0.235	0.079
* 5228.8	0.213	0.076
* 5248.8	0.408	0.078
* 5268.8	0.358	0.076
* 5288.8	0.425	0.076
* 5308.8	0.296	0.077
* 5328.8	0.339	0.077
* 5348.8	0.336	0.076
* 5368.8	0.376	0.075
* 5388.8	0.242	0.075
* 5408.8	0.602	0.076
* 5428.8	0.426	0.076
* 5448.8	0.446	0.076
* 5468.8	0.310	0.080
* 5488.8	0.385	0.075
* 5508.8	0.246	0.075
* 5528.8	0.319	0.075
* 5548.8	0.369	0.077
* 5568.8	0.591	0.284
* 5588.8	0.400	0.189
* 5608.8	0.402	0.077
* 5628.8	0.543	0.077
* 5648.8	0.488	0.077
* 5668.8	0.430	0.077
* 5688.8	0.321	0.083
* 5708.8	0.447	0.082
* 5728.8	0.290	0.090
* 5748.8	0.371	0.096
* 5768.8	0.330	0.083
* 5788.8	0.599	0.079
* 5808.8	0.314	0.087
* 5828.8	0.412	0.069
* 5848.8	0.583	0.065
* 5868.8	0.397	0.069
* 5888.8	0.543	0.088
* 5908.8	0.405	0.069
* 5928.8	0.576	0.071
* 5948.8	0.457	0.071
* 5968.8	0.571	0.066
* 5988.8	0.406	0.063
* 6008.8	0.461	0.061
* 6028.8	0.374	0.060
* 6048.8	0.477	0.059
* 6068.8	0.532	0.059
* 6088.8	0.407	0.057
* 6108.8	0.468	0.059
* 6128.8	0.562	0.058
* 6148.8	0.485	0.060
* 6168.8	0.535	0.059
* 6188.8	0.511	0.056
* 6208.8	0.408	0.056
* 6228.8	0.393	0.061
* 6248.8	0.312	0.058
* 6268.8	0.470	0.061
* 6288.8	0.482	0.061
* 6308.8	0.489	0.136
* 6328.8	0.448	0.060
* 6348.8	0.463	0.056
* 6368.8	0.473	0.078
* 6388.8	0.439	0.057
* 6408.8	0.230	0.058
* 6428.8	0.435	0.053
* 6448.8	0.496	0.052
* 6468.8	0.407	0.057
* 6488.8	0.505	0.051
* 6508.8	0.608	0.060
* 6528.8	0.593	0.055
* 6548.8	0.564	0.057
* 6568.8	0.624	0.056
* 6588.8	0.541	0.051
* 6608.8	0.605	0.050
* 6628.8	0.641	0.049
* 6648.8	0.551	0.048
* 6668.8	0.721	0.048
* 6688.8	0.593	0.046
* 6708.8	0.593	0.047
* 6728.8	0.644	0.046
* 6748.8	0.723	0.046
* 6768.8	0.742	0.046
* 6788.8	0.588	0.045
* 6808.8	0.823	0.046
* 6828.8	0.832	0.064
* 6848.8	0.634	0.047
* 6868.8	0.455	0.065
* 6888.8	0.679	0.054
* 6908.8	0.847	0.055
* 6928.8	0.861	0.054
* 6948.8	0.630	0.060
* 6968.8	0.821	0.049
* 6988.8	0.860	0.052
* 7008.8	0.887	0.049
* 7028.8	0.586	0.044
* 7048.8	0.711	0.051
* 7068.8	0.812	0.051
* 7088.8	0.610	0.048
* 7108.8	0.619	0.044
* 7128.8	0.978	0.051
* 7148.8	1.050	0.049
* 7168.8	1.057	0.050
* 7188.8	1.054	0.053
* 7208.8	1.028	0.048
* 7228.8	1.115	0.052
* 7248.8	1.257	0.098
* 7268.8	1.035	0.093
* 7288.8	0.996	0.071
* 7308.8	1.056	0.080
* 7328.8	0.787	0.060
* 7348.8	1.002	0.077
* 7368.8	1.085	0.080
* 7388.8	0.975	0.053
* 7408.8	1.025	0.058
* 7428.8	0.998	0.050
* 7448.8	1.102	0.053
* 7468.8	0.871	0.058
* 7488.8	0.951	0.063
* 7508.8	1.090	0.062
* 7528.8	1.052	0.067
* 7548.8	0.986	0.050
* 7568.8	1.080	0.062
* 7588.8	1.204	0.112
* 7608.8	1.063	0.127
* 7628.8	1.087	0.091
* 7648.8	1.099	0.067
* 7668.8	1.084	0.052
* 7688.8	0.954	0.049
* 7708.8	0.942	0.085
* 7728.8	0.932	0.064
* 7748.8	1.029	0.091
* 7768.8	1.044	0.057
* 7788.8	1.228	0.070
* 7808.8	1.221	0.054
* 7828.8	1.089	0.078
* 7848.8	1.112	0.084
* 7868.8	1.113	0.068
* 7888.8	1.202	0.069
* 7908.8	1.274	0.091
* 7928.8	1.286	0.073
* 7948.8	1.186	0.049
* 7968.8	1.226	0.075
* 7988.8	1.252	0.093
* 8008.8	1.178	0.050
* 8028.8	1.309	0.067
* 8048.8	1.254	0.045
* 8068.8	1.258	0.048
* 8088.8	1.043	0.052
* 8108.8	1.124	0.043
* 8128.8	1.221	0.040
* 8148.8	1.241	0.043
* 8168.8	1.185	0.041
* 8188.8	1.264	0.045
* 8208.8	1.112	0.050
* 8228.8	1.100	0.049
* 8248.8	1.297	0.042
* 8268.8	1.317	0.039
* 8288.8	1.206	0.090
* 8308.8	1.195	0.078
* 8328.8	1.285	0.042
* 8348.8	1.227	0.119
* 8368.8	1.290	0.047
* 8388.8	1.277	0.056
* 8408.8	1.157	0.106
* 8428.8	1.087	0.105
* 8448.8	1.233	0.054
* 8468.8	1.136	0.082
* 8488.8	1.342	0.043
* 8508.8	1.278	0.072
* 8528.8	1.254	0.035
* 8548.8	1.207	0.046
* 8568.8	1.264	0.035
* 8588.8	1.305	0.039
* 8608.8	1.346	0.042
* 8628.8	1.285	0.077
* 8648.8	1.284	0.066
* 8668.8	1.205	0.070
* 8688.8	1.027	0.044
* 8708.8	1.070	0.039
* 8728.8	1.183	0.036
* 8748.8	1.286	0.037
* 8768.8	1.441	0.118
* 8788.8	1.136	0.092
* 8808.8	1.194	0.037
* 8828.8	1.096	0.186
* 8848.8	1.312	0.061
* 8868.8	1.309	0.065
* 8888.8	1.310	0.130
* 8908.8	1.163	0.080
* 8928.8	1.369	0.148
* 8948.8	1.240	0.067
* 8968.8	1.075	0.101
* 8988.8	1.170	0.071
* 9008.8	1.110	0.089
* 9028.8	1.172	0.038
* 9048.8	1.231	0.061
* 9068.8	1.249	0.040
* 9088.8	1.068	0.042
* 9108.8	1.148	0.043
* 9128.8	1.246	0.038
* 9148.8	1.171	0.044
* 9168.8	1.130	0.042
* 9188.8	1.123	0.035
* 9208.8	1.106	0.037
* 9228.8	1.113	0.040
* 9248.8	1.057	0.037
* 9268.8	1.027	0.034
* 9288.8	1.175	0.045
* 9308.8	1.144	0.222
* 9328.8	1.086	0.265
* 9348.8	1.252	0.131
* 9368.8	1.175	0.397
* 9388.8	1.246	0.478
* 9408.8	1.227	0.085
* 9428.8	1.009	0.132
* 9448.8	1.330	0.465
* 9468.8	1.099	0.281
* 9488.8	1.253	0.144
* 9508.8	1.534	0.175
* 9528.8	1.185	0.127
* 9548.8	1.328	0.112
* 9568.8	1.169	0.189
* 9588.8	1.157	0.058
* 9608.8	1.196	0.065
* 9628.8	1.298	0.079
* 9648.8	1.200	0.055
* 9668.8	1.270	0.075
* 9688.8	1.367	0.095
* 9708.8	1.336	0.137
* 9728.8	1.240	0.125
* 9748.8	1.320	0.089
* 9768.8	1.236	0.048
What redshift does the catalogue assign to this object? 0.79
